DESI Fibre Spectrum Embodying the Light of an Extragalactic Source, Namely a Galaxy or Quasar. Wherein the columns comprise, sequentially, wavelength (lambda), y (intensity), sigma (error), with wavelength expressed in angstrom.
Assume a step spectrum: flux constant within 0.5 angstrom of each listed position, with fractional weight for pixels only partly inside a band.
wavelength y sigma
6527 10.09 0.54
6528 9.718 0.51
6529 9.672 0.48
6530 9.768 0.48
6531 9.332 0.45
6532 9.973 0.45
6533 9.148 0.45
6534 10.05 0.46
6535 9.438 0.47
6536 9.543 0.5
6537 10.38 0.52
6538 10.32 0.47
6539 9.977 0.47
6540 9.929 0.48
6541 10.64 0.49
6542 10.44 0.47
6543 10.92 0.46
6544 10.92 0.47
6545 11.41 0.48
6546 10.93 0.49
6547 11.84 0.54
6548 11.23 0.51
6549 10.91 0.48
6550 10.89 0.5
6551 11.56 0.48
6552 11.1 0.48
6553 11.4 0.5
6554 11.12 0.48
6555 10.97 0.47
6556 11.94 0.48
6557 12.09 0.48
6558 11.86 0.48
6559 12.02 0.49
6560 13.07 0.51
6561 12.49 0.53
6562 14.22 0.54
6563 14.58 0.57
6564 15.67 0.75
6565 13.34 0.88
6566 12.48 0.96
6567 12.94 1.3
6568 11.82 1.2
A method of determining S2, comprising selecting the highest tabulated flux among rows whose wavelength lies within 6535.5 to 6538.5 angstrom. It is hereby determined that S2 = 10.38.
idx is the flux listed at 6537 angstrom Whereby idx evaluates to 10.38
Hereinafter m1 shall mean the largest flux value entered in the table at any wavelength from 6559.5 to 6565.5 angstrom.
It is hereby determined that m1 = 15.67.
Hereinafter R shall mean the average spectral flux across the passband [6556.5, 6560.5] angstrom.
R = 12.3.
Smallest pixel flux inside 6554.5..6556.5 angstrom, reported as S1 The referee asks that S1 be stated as 10.97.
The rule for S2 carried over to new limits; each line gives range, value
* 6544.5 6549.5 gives 11.84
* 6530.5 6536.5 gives 10.05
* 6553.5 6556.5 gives 11.94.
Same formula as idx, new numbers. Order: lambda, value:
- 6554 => 11.12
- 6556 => 11.94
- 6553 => 11.4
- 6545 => 11.41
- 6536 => 9.543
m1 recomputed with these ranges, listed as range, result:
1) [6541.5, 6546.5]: 11.41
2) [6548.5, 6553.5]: 11.56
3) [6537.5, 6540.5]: 10.32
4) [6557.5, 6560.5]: 13.07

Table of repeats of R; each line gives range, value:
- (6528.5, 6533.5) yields 9.58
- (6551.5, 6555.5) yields 11.1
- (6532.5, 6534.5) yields 9.6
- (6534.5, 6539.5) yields 9.93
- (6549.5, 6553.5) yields 11.2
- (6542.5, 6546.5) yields 11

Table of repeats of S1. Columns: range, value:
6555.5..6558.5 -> 11.86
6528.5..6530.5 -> 9.672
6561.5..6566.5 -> 12.48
